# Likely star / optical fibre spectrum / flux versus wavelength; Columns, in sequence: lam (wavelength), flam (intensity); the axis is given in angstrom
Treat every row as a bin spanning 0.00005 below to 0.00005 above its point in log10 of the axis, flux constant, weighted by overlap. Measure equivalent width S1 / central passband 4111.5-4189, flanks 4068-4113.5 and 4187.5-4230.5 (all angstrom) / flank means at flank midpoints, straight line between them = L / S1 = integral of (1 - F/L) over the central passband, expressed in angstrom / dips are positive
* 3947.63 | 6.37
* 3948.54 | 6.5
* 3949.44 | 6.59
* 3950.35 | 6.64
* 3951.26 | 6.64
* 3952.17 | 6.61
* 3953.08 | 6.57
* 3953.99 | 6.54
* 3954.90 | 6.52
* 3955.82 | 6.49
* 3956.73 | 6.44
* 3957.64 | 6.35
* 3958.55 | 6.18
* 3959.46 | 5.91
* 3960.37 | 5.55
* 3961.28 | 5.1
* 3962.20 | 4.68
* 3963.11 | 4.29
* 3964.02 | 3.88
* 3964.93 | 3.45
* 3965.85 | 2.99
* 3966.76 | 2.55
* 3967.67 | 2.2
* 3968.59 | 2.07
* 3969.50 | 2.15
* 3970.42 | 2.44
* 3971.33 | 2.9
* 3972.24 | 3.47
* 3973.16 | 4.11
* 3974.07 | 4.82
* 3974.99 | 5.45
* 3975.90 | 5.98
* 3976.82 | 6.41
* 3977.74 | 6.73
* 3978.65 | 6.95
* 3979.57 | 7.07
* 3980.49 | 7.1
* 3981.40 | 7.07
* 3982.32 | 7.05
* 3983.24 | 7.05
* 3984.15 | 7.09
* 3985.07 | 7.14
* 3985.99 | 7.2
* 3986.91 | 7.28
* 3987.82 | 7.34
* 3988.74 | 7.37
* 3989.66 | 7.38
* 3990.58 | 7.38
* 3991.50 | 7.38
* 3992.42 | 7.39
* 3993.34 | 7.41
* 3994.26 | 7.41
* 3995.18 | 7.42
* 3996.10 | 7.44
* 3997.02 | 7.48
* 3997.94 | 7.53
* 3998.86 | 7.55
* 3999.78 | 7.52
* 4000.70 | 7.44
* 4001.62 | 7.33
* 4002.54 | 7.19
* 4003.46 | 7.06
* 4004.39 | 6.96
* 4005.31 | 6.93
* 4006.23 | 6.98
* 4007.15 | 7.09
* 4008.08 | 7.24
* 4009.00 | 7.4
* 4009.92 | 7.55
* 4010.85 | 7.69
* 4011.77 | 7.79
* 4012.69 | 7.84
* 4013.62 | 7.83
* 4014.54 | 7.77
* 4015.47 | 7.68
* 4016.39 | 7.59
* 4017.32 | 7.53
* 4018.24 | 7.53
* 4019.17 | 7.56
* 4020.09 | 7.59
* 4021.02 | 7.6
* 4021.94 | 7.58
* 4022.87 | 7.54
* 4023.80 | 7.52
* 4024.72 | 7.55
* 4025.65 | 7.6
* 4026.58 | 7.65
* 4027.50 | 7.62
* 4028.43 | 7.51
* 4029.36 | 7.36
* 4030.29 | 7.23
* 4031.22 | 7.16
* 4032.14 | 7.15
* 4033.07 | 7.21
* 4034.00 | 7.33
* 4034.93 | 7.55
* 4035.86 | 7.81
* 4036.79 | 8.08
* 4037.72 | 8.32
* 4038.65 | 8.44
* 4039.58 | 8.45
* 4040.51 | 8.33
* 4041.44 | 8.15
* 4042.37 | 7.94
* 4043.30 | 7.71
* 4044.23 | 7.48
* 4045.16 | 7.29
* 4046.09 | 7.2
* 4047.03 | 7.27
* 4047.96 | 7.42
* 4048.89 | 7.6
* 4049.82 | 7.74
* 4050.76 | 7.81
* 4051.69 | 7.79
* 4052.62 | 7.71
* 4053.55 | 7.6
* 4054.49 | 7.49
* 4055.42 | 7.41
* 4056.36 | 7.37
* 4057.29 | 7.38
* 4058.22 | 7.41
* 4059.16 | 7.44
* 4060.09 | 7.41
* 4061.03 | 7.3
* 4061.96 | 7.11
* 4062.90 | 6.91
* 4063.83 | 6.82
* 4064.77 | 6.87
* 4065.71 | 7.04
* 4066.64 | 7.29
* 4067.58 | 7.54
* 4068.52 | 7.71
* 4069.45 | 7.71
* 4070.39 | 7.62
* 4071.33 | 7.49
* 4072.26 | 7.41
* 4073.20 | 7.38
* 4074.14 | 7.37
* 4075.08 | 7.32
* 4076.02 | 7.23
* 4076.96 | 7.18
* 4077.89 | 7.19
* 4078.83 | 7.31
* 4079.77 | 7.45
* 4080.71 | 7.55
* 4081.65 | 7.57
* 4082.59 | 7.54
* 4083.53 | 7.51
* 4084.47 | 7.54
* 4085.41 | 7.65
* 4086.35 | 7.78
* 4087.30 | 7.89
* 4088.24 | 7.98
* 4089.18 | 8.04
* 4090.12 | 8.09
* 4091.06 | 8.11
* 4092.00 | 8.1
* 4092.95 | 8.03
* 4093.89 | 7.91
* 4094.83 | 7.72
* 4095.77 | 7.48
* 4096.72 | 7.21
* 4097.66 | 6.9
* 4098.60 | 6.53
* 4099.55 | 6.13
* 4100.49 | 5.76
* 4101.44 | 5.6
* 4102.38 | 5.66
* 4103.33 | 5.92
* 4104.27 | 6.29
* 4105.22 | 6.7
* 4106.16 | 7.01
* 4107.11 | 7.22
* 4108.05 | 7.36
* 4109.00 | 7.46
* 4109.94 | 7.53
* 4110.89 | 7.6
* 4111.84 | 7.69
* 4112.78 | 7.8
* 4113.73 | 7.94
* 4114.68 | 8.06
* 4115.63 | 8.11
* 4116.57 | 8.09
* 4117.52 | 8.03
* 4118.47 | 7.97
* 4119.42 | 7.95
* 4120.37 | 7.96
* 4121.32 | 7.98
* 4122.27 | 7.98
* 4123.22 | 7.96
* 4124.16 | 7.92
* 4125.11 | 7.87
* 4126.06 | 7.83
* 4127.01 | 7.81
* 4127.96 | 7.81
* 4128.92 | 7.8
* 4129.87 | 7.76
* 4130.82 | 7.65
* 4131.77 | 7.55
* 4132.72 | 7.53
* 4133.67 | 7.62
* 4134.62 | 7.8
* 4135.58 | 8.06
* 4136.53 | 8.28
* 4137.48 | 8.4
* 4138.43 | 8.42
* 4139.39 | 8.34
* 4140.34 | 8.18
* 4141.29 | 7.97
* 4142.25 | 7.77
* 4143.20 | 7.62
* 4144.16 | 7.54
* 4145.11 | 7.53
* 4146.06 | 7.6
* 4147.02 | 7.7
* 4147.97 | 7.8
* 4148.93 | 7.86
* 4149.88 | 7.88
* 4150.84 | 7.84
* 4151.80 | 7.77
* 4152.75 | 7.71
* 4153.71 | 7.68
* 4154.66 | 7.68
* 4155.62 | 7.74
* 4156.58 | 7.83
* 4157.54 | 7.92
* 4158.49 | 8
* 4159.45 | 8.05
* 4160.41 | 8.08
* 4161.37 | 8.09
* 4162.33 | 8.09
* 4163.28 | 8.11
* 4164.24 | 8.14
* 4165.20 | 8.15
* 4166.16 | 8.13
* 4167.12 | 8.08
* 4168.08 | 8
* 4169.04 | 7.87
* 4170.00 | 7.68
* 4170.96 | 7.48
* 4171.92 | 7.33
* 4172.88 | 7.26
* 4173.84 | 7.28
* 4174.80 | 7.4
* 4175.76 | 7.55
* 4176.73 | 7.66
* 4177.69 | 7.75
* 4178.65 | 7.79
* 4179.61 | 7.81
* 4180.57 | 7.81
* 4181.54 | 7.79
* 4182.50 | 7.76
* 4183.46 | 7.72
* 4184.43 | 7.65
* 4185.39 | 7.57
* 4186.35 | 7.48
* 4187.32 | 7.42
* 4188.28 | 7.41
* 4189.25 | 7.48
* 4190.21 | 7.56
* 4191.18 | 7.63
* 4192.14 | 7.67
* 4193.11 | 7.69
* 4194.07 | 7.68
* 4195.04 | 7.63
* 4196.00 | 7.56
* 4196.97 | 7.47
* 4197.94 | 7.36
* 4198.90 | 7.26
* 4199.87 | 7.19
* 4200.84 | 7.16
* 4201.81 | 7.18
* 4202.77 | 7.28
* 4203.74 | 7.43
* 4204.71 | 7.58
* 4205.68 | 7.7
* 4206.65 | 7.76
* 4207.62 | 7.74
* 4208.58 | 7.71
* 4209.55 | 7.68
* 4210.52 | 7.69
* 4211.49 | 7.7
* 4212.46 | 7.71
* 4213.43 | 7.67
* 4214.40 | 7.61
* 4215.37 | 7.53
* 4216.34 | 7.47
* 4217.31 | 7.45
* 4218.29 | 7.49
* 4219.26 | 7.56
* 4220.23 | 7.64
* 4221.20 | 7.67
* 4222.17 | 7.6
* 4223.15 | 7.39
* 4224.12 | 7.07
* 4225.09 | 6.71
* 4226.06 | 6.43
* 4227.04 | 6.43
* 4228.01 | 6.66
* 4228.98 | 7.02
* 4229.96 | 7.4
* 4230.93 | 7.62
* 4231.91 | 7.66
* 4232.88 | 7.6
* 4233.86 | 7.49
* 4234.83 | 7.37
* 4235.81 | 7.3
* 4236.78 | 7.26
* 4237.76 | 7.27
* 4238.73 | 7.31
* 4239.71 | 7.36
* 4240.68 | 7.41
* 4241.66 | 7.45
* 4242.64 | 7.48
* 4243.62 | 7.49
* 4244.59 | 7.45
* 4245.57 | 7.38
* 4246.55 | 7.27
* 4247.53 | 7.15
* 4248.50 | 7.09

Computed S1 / -4.8 angstrom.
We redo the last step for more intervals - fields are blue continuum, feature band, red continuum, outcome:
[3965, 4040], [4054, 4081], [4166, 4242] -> -1.2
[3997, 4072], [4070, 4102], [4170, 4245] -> 0.4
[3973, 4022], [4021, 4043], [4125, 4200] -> -1.2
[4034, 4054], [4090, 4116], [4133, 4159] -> 2.1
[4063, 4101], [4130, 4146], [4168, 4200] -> -0.8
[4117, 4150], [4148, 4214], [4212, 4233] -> -0.9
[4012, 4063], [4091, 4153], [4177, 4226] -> -0.2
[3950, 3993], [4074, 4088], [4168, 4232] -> -2.0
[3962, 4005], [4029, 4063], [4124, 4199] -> -4.9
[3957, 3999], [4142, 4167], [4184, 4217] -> -2.4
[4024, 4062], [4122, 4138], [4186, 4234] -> -0.7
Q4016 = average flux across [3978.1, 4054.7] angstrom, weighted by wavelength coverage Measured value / 7.49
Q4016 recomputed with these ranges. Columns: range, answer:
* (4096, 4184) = 7.65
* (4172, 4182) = 7.6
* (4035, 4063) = 7.65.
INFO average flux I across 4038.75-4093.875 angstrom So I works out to 7.56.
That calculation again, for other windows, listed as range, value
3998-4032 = 7.46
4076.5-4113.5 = 7.29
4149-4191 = 7.75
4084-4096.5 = 7.85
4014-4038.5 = 7.57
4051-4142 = 7.52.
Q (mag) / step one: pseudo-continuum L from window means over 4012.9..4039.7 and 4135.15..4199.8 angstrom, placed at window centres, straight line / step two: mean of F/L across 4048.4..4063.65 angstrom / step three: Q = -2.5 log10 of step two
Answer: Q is 0.028 mag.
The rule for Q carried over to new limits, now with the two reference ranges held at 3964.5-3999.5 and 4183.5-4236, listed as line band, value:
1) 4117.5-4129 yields -0.15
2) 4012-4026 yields -0.23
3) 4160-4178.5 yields -0.09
